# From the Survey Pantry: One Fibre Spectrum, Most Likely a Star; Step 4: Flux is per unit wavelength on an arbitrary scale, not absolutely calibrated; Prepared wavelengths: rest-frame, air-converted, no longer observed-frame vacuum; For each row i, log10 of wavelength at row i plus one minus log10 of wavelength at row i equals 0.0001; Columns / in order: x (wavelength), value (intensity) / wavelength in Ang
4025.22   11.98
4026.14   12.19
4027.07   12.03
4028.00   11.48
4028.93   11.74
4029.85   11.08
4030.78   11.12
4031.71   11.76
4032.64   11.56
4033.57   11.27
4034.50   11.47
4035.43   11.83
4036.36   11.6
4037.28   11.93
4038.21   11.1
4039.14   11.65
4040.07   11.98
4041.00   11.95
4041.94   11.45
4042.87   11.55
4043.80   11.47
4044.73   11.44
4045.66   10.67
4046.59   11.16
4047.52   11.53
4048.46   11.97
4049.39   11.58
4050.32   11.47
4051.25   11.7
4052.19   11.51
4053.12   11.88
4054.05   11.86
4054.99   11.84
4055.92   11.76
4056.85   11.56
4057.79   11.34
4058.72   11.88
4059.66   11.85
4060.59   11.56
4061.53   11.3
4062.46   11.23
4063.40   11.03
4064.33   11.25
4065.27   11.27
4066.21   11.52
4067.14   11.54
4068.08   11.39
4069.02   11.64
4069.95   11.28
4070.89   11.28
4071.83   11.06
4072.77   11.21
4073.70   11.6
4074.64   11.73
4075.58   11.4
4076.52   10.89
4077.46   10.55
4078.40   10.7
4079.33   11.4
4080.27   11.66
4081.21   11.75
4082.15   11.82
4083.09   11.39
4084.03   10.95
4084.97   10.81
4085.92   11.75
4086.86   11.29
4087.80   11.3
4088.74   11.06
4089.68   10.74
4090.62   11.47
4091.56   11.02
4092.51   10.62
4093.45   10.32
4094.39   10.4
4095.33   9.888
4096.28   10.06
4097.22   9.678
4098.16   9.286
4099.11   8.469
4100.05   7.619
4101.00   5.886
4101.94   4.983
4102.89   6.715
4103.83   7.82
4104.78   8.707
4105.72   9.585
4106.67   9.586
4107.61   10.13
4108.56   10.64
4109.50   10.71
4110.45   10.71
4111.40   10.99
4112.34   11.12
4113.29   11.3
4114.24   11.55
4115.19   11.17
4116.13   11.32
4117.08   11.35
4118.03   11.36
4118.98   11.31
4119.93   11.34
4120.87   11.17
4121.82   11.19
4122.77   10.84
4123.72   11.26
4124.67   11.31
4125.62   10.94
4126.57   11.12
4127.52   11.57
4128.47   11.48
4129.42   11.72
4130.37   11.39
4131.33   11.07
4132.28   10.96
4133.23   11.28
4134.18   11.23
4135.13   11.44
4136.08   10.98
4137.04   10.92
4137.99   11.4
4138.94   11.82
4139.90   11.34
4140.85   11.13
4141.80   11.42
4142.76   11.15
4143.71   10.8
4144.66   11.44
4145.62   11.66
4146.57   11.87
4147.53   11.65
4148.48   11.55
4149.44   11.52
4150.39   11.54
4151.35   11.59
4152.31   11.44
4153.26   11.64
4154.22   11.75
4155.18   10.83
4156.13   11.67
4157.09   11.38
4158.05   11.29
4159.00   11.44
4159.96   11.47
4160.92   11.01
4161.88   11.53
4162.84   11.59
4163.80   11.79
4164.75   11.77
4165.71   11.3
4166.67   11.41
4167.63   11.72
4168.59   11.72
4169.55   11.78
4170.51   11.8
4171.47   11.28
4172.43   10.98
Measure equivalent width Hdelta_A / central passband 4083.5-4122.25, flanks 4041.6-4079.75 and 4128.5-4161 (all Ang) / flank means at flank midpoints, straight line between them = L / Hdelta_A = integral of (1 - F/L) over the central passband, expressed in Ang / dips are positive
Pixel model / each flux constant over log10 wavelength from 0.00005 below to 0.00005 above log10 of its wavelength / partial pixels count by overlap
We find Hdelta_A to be 4.15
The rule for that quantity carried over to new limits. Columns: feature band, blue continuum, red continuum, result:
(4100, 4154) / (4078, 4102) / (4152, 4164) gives 0.8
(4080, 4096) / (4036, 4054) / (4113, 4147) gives 0.5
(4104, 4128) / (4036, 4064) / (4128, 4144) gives 1.0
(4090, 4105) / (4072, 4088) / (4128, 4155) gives 3.1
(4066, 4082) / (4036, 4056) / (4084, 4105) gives -1.4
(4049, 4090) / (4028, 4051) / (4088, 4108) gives -4.2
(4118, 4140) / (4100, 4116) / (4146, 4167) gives -2.0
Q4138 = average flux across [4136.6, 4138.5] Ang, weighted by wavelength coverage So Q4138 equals 11.2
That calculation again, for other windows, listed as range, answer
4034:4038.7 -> 11.6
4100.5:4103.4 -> 5.9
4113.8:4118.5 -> 11.4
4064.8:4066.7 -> 11.4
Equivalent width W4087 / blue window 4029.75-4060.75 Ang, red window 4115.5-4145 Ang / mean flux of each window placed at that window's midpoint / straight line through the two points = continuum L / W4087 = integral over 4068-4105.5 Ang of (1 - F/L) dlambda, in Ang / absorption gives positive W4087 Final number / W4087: 3.63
